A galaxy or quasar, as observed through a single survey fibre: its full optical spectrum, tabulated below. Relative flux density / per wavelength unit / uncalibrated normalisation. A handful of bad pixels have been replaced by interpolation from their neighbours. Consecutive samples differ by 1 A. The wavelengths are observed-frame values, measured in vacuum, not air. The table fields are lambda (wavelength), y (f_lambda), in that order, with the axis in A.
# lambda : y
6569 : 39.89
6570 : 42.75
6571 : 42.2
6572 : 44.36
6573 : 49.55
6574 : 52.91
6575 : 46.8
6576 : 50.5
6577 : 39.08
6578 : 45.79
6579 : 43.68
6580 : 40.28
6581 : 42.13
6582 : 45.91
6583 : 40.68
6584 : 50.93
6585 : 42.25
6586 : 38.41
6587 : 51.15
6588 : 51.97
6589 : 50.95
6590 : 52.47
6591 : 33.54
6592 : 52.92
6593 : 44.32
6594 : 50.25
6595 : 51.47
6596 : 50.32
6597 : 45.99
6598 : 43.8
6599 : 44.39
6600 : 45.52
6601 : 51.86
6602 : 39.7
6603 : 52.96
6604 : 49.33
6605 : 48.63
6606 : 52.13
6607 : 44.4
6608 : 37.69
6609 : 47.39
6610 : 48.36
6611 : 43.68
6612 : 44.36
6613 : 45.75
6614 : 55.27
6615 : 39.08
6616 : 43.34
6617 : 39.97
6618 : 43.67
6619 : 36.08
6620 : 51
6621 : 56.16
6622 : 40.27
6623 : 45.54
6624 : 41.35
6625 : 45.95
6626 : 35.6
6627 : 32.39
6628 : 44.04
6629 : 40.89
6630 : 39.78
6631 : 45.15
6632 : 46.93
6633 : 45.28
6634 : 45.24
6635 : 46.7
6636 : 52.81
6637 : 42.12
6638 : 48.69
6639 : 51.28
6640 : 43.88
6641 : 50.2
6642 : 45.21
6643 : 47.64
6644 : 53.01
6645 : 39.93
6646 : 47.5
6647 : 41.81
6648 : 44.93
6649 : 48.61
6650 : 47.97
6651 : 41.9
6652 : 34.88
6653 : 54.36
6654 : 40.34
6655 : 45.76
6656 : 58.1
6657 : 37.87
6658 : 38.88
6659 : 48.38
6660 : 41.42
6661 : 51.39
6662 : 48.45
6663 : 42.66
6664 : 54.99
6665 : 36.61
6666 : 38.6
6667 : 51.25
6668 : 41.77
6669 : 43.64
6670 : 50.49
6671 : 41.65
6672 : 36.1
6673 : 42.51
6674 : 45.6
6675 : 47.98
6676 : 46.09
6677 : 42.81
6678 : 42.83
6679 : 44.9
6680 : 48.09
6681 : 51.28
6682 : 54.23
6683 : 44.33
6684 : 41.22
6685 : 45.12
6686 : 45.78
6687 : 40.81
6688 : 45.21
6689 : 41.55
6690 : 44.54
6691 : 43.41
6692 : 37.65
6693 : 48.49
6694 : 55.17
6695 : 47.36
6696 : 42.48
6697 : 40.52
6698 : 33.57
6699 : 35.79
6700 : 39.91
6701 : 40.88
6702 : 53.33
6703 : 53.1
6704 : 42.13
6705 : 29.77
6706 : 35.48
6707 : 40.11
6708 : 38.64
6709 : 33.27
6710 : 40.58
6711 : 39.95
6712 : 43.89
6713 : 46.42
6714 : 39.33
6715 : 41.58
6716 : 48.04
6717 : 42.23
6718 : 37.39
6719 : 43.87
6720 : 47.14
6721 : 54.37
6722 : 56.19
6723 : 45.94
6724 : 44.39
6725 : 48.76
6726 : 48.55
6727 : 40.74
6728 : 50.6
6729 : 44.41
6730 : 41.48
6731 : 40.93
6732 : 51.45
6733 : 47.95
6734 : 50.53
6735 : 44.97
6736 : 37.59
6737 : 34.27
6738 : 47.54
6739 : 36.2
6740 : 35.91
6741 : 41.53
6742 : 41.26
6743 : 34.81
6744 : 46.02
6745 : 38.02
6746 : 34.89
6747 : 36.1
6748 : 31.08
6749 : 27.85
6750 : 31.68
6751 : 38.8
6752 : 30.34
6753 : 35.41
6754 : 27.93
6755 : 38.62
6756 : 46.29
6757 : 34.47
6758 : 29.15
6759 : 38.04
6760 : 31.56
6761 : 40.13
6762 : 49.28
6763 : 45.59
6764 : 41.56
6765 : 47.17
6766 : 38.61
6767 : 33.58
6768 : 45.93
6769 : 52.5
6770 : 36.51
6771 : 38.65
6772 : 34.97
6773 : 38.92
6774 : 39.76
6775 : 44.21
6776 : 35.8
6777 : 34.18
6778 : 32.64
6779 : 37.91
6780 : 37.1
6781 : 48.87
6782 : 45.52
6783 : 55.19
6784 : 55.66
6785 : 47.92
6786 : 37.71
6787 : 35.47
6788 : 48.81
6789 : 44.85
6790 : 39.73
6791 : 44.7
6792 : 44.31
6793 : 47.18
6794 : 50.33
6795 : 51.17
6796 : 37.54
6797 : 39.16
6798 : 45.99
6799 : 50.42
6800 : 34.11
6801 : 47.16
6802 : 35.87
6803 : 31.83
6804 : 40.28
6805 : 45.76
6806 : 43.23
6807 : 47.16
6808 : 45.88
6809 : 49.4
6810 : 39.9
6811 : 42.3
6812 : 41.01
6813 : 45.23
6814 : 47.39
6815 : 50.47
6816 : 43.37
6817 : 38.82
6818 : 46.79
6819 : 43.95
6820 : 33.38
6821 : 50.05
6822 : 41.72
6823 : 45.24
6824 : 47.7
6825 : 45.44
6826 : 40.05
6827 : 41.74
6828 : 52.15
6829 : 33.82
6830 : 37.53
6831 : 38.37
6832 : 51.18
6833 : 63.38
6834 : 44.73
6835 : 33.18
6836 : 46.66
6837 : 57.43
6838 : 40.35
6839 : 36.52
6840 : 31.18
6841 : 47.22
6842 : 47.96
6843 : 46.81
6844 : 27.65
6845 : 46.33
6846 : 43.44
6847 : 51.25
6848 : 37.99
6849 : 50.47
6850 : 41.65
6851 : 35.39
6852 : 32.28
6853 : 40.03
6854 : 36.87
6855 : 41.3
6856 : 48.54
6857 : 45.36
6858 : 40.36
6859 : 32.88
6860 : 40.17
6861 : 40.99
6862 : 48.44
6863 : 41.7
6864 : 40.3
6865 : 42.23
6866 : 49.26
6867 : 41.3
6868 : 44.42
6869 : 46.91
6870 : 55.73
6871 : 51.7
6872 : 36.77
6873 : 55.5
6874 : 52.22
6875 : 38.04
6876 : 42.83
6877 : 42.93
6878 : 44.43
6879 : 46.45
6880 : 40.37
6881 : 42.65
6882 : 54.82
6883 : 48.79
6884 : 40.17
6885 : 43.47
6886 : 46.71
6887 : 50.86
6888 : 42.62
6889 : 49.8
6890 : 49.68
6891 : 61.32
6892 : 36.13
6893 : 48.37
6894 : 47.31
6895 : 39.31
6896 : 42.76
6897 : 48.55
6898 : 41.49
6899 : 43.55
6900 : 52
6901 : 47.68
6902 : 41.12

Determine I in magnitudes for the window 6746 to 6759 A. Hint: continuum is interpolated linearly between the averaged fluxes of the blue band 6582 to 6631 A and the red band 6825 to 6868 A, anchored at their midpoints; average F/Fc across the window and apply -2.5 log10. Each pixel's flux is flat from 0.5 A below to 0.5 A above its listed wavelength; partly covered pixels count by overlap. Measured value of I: 0.27 mag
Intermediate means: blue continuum 45.4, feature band 34.2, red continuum 42.6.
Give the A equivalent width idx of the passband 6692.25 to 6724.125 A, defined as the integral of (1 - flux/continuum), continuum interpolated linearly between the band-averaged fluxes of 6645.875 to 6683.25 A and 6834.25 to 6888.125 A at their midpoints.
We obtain 1.3 A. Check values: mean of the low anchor 45.3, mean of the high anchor 43.6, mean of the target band 43.1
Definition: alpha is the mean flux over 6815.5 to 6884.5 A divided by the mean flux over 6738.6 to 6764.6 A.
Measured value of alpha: 1.2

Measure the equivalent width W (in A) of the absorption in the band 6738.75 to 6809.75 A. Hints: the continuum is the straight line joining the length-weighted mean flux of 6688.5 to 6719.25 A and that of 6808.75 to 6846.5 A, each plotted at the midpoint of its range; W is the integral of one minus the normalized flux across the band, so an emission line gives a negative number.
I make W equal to 3.83 A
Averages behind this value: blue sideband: 41.9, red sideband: 43.6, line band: 40.6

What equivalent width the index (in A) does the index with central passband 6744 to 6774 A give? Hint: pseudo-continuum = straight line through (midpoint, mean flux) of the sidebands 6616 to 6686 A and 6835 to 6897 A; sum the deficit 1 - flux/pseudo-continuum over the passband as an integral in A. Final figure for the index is 4.5 A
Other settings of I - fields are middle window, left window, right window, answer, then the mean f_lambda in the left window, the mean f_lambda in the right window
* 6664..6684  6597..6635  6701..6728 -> -0.02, 44.7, 43.7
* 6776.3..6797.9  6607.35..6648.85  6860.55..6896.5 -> 0.04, 44.8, 45.8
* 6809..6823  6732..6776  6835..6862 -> -0.07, 39.1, 41.8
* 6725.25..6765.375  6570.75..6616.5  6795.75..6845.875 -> 0.12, 46.3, 43.2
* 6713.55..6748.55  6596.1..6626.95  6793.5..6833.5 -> 0.04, 45.2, 43.9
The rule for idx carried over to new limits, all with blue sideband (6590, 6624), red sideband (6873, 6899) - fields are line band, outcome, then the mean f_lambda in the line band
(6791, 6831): 2.2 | 43.4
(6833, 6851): 1.0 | 43.3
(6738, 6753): 3.1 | 36.4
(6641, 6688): 0.8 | 45.3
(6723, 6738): 0.3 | 44.9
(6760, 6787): 2.4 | 41.8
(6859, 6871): 0.4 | 44.5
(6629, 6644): -0.2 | 46.5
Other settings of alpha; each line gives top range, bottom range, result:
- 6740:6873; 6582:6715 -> 0.94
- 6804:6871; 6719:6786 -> 1.05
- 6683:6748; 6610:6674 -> 0.95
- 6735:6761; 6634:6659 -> 0.79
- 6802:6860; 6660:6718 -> 0.98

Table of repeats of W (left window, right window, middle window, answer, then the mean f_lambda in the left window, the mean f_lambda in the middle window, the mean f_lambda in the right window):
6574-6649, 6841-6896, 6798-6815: 0.5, 45.6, 43.2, 44.3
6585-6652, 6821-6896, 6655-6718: 2.2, 45.7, 43.7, 44.2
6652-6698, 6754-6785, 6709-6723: -0.4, 44.9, 44.3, 40.8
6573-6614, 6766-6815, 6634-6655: -0.3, 46.5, 46.2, 42.7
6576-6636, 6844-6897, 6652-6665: -0.3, 45.3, 46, 44.3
